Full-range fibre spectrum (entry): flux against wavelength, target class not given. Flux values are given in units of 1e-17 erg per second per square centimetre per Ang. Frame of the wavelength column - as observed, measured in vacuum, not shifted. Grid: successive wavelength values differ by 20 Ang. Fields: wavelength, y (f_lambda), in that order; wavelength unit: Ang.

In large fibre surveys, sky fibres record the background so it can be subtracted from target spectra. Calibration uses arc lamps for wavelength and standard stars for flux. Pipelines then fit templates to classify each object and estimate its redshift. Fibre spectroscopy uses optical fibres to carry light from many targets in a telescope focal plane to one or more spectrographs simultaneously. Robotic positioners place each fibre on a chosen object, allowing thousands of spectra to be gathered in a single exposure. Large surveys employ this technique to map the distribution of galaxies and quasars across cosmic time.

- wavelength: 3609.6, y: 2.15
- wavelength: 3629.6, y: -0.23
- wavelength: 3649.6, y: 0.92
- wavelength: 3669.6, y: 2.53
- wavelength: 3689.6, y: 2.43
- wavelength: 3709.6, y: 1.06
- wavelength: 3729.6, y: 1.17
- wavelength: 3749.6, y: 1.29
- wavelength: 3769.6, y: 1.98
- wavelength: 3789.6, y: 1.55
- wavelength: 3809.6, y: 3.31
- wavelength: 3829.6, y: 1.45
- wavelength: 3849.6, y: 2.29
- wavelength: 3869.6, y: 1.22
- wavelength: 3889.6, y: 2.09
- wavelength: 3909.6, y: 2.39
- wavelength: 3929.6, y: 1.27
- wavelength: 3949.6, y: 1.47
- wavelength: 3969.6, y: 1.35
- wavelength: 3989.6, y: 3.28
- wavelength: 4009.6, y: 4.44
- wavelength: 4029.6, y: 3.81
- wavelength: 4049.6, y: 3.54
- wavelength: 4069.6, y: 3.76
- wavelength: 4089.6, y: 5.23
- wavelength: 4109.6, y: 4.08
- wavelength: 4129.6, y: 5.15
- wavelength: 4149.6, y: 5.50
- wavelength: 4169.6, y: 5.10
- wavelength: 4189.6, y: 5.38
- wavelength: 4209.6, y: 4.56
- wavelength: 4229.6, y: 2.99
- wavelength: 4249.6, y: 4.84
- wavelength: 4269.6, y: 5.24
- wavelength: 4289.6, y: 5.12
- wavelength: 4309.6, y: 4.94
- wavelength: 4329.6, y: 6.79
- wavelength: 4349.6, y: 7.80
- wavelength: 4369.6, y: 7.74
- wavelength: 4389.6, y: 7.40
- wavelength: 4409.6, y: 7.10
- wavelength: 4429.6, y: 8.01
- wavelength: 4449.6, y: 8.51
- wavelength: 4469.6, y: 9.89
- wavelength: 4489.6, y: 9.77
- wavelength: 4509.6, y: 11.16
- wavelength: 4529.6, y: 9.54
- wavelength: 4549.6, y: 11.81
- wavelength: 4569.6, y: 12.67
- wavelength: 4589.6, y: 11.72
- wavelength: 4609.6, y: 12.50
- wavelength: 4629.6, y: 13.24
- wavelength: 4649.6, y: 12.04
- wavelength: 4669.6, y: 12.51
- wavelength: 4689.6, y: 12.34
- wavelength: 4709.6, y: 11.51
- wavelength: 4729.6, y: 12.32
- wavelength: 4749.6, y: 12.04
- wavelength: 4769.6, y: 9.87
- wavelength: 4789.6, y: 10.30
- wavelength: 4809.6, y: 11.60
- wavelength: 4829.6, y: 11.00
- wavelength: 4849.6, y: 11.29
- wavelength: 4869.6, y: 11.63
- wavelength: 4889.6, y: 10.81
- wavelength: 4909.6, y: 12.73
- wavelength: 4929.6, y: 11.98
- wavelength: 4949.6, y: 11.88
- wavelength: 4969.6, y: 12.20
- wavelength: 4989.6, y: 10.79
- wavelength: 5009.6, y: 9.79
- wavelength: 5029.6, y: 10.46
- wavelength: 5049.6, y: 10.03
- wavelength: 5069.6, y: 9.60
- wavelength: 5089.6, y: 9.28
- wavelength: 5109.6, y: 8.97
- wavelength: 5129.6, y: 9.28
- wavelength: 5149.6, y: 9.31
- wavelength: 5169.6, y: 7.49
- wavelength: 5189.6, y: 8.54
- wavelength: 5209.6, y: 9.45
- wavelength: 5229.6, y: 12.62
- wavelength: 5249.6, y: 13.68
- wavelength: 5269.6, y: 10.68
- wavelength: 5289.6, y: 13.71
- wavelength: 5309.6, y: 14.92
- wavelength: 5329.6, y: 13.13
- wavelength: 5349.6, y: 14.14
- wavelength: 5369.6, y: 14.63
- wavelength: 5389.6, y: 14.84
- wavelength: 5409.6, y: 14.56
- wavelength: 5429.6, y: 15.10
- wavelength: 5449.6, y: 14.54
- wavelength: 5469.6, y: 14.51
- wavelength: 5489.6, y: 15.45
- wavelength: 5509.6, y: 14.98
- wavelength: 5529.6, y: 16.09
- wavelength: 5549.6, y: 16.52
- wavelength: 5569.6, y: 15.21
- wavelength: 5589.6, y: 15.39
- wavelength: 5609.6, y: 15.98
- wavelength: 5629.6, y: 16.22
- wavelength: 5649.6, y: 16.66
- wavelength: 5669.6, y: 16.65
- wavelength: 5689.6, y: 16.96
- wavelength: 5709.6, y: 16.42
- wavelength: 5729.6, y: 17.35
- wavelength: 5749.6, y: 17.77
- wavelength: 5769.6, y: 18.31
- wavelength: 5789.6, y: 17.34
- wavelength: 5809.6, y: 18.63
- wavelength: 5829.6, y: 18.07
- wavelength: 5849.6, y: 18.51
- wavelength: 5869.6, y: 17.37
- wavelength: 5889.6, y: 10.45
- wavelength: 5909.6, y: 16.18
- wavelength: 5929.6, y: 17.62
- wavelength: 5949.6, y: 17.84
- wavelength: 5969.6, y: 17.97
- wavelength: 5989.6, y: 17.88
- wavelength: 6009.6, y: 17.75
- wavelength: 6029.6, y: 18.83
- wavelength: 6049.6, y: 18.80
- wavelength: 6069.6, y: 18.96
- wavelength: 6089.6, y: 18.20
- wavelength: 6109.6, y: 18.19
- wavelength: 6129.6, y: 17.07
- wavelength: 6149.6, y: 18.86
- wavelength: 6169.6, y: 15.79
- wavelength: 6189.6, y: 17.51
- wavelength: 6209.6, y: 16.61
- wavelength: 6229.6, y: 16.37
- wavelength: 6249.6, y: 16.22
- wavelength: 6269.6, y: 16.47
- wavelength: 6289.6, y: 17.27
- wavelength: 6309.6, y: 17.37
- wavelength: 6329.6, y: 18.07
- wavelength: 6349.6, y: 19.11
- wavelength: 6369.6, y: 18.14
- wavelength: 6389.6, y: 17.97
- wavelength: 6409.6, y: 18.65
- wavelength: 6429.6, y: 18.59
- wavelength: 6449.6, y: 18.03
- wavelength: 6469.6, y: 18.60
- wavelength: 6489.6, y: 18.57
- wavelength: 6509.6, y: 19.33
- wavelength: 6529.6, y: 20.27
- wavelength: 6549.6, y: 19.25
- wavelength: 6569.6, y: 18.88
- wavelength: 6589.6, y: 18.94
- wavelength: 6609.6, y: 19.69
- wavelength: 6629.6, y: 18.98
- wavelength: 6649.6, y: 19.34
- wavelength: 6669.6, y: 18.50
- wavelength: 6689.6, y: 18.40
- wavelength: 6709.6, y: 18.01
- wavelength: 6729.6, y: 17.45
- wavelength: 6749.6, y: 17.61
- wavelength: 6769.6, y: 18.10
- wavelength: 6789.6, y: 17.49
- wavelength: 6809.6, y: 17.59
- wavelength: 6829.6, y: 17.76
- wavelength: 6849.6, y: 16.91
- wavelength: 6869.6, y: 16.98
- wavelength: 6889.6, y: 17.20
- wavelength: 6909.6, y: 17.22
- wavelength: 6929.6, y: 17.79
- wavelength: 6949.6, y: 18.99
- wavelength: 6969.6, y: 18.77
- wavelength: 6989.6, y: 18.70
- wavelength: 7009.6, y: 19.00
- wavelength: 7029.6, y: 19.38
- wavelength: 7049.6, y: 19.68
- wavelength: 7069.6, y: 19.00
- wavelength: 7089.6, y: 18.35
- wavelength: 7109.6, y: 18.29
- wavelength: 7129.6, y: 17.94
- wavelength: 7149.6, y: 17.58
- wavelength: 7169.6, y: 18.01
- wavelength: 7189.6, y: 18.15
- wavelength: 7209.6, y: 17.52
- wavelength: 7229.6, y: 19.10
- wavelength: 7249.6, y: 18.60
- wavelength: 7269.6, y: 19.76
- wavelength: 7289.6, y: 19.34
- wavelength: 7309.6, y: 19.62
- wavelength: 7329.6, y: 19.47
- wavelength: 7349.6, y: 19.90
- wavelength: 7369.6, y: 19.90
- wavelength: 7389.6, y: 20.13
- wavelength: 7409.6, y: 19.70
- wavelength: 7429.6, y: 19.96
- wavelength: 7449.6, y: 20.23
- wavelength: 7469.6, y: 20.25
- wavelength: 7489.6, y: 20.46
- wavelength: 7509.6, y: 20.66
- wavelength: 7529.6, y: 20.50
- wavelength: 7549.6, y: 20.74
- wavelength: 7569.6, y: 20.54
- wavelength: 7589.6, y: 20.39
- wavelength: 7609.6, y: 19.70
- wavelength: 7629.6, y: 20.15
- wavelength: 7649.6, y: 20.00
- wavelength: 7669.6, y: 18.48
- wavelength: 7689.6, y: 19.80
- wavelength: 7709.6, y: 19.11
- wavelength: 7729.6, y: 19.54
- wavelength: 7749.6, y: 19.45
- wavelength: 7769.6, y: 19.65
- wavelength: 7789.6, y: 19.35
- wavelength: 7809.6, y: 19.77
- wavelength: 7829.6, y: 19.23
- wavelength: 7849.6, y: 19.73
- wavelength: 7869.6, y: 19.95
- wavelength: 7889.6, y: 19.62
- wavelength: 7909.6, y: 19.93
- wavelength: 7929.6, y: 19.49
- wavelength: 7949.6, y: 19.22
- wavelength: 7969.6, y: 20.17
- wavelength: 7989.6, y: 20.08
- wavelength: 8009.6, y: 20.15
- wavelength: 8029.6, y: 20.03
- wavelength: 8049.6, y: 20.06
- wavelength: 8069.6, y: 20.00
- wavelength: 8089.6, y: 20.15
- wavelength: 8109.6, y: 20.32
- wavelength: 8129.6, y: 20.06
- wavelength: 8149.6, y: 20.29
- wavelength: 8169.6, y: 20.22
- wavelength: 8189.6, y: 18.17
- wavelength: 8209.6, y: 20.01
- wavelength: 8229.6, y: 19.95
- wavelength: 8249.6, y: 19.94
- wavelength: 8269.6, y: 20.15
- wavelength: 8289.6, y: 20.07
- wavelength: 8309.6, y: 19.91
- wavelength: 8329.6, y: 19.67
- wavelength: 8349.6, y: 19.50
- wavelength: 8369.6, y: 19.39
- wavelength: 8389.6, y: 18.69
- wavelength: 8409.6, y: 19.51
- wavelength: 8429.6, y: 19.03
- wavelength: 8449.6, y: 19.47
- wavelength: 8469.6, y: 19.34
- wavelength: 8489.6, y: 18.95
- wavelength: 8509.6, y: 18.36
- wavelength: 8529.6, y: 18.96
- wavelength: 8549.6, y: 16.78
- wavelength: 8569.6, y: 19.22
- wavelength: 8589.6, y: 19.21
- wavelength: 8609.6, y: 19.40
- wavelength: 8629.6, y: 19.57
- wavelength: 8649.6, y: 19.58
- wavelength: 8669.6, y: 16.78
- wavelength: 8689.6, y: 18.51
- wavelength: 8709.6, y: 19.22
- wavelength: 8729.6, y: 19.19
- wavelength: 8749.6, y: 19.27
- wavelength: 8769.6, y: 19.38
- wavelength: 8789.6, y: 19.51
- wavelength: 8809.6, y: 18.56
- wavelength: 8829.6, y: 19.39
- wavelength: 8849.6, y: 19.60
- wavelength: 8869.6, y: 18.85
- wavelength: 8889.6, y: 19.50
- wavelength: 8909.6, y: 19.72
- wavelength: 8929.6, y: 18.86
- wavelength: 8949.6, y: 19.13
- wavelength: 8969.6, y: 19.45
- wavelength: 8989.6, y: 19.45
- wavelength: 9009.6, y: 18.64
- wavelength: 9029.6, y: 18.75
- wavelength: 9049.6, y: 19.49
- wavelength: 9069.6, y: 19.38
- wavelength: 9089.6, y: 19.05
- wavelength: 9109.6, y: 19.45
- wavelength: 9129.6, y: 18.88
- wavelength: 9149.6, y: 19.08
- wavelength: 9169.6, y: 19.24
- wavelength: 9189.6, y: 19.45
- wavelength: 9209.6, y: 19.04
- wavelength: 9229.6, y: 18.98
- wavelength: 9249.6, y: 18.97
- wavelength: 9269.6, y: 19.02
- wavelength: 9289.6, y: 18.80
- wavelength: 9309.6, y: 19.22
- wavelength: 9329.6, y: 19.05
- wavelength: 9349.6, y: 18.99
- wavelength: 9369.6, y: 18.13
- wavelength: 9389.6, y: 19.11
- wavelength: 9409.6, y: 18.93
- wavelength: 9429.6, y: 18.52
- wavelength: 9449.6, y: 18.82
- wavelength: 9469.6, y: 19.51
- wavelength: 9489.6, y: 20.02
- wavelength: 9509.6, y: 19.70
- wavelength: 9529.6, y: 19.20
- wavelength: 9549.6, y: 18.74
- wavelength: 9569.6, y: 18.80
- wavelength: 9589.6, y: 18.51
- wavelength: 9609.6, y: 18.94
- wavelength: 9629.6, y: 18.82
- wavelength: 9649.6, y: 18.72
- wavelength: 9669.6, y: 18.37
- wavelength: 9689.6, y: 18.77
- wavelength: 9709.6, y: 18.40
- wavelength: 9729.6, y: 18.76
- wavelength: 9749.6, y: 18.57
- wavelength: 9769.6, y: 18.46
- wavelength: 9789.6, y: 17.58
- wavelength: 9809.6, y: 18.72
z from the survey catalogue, 0.000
